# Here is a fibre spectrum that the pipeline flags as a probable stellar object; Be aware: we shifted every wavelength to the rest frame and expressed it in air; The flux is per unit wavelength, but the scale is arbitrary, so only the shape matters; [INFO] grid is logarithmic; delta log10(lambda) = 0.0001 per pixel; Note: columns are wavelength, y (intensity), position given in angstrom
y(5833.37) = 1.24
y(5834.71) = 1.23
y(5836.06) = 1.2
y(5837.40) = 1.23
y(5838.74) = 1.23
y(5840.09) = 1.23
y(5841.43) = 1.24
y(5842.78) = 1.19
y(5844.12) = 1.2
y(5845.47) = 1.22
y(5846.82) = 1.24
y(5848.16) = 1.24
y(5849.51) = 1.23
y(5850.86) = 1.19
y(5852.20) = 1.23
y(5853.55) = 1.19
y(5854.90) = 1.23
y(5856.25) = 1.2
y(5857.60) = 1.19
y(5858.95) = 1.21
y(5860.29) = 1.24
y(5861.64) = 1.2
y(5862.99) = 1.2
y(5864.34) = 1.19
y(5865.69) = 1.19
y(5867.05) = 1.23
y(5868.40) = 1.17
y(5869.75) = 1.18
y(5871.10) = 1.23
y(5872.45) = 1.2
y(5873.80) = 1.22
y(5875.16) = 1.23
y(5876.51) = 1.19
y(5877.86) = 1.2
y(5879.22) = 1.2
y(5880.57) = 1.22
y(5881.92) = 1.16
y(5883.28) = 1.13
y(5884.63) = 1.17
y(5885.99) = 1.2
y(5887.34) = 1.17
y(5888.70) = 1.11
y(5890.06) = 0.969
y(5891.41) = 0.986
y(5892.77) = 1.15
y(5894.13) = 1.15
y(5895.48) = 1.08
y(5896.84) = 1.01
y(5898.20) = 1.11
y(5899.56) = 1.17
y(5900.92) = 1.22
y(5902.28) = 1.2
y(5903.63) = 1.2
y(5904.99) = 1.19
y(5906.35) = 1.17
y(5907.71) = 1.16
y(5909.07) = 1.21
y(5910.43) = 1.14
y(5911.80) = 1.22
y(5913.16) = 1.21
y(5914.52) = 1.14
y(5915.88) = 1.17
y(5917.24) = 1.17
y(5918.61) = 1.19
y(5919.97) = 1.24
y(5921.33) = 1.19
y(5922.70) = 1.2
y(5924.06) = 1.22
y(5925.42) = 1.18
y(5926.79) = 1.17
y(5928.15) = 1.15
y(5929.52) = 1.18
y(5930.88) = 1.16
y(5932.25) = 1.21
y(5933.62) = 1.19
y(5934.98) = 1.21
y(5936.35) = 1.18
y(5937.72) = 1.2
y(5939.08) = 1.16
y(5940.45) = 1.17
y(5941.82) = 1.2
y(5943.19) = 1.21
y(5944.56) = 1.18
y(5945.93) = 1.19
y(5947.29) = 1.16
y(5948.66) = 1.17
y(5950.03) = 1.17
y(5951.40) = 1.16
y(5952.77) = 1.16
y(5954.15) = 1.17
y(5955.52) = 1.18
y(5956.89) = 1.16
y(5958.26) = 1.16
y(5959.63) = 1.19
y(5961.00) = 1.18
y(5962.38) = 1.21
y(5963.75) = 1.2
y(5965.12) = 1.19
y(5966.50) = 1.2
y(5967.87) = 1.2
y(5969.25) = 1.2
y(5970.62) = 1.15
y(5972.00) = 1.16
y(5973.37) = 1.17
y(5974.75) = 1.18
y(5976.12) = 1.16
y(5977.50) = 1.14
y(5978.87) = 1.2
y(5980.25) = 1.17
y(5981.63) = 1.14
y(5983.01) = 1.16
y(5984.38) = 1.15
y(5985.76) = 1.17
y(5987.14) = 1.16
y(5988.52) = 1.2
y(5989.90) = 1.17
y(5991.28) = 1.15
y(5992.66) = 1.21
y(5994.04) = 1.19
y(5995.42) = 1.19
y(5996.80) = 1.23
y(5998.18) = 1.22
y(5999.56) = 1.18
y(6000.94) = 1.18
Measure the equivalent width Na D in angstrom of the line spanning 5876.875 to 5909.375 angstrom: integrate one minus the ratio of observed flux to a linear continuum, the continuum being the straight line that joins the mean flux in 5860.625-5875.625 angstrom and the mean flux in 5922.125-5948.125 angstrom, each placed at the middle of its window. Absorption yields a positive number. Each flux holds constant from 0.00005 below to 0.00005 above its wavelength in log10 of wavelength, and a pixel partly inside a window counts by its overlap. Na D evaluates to 1.35 angstrom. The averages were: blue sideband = 1.2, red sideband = 1.19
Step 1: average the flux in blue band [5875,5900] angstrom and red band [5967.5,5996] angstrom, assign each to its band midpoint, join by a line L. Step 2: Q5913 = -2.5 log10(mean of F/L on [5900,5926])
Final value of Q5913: -0.04 mag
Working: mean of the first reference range 1.13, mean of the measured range 1.19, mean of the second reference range 1.17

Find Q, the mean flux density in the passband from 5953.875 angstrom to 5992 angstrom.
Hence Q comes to 1.17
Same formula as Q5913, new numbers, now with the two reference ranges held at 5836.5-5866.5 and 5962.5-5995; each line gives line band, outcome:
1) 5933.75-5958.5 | 0.007 mag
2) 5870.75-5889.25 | 0.016 mag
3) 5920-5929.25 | 0.003 mag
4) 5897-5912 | 0.023 mag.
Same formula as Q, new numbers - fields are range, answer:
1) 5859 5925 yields 1.17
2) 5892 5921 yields 1.17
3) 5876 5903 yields 1.14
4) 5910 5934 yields 1.18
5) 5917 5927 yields 1.2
